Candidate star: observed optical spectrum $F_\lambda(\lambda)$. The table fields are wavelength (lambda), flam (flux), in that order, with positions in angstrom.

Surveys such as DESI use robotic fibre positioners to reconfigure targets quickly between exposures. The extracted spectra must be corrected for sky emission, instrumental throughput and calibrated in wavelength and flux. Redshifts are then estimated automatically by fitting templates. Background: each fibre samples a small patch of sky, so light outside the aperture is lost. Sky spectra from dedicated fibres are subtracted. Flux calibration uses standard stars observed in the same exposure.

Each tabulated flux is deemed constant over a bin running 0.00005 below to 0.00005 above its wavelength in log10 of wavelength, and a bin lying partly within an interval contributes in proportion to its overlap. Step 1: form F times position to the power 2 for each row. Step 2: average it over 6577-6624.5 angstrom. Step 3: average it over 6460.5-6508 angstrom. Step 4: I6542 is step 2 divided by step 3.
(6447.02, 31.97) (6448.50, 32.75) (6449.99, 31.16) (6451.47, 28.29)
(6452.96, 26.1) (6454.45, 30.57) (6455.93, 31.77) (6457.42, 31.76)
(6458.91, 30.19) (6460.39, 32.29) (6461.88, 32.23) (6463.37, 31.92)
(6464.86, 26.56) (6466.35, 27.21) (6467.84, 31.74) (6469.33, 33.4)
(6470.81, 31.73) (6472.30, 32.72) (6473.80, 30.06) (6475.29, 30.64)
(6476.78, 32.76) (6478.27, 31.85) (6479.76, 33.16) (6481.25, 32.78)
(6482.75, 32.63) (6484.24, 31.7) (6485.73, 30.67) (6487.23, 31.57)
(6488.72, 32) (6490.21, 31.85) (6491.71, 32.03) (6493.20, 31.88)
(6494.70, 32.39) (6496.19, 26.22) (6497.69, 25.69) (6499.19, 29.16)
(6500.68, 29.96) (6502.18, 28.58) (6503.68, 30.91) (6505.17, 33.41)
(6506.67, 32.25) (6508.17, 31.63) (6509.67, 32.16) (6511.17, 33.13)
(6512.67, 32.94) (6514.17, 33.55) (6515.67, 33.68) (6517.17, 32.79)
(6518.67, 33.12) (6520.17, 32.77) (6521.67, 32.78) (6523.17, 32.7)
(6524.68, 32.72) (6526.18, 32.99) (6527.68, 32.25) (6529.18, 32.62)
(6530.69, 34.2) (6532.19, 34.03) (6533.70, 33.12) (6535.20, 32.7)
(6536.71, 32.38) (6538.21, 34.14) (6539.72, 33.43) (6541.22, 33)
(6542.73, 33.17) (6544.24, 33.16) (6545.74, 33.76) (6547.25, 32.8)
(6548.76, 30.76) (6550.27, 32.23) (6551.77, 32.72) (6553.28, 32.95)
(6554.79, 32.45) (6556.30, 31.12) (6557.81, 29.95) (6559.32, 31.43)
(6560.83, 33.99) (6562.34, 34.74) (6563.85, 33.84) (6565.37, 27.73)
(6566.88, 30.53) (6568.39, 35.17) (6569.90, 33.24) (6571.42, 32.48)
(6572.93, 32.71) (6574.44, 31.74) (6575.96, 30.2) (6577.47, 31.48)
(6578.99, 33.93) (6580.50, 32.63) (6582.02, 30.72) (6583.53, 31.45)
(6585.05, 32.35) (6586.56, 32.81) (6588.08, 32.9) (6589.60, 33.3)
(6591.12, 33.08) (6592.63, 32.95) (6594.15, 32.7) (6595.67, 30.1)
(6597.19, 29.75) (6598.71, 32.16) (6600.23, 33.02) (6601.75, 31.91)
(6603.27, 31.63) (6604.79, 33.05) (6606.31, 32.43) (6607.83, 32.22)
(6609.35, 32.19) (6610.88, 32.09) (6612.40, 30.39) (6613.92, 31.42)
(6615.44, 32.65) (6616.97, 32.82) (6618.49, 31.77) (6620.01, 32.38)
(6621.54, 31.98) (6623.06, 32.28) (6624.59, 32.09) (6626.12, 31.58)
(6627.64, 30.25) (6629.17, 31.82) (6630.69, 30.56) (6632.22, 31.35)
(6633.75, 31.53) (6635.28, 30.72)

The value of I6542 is 1.1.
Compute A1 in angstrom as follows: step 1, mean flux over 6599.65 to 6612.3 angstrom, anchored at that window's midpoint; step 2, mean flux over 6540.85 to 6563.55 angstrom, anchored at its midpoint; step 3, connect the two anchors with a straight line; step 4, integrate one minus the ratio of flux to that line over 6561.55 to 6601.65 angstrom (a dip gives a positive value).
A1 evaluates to 0.2 angstrom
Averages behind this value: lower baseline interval 32.6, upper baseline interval 32.2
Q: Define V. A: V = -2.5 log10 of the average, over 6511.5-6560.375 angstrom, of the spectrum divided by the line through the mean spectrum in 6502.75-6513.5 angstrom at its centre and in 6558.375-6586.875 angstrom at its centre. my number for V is -0.02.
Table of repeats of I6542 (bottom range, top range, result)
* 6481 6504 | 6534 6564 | 1.09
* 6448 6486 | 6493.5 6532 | 1.04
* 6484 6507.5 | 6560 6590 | 1.08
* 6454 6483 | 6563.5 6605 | 1.06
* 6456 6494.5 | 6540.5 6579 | 1.05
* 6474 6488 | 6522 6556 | 1.05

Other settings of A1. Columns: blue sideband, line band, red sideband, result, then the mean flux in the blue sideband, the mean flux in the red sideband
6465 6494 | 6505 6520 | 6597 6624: -0.5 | 31.6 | 32.1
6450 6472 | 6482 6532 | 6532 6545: 0.5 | 30.5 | 33.2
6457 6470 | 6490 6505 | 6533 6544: 0.9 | 30.8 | 33.1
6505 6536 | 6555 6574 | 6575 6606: 0.1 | 32.9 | 32.1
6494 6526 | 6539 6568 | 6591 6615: -0.5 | 31.6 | 31.9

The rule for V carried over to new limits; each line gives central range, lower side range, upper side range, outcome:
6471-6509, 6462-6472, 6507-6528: 0.02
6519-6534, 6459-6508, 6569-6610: -0.05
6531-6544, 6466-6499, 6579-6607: -0.05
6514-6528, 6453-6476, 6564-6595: -0.05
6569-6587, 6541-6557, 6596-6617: 0.00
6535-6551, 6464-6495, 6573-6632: -0.04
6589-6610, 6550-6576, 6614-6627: 0.00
